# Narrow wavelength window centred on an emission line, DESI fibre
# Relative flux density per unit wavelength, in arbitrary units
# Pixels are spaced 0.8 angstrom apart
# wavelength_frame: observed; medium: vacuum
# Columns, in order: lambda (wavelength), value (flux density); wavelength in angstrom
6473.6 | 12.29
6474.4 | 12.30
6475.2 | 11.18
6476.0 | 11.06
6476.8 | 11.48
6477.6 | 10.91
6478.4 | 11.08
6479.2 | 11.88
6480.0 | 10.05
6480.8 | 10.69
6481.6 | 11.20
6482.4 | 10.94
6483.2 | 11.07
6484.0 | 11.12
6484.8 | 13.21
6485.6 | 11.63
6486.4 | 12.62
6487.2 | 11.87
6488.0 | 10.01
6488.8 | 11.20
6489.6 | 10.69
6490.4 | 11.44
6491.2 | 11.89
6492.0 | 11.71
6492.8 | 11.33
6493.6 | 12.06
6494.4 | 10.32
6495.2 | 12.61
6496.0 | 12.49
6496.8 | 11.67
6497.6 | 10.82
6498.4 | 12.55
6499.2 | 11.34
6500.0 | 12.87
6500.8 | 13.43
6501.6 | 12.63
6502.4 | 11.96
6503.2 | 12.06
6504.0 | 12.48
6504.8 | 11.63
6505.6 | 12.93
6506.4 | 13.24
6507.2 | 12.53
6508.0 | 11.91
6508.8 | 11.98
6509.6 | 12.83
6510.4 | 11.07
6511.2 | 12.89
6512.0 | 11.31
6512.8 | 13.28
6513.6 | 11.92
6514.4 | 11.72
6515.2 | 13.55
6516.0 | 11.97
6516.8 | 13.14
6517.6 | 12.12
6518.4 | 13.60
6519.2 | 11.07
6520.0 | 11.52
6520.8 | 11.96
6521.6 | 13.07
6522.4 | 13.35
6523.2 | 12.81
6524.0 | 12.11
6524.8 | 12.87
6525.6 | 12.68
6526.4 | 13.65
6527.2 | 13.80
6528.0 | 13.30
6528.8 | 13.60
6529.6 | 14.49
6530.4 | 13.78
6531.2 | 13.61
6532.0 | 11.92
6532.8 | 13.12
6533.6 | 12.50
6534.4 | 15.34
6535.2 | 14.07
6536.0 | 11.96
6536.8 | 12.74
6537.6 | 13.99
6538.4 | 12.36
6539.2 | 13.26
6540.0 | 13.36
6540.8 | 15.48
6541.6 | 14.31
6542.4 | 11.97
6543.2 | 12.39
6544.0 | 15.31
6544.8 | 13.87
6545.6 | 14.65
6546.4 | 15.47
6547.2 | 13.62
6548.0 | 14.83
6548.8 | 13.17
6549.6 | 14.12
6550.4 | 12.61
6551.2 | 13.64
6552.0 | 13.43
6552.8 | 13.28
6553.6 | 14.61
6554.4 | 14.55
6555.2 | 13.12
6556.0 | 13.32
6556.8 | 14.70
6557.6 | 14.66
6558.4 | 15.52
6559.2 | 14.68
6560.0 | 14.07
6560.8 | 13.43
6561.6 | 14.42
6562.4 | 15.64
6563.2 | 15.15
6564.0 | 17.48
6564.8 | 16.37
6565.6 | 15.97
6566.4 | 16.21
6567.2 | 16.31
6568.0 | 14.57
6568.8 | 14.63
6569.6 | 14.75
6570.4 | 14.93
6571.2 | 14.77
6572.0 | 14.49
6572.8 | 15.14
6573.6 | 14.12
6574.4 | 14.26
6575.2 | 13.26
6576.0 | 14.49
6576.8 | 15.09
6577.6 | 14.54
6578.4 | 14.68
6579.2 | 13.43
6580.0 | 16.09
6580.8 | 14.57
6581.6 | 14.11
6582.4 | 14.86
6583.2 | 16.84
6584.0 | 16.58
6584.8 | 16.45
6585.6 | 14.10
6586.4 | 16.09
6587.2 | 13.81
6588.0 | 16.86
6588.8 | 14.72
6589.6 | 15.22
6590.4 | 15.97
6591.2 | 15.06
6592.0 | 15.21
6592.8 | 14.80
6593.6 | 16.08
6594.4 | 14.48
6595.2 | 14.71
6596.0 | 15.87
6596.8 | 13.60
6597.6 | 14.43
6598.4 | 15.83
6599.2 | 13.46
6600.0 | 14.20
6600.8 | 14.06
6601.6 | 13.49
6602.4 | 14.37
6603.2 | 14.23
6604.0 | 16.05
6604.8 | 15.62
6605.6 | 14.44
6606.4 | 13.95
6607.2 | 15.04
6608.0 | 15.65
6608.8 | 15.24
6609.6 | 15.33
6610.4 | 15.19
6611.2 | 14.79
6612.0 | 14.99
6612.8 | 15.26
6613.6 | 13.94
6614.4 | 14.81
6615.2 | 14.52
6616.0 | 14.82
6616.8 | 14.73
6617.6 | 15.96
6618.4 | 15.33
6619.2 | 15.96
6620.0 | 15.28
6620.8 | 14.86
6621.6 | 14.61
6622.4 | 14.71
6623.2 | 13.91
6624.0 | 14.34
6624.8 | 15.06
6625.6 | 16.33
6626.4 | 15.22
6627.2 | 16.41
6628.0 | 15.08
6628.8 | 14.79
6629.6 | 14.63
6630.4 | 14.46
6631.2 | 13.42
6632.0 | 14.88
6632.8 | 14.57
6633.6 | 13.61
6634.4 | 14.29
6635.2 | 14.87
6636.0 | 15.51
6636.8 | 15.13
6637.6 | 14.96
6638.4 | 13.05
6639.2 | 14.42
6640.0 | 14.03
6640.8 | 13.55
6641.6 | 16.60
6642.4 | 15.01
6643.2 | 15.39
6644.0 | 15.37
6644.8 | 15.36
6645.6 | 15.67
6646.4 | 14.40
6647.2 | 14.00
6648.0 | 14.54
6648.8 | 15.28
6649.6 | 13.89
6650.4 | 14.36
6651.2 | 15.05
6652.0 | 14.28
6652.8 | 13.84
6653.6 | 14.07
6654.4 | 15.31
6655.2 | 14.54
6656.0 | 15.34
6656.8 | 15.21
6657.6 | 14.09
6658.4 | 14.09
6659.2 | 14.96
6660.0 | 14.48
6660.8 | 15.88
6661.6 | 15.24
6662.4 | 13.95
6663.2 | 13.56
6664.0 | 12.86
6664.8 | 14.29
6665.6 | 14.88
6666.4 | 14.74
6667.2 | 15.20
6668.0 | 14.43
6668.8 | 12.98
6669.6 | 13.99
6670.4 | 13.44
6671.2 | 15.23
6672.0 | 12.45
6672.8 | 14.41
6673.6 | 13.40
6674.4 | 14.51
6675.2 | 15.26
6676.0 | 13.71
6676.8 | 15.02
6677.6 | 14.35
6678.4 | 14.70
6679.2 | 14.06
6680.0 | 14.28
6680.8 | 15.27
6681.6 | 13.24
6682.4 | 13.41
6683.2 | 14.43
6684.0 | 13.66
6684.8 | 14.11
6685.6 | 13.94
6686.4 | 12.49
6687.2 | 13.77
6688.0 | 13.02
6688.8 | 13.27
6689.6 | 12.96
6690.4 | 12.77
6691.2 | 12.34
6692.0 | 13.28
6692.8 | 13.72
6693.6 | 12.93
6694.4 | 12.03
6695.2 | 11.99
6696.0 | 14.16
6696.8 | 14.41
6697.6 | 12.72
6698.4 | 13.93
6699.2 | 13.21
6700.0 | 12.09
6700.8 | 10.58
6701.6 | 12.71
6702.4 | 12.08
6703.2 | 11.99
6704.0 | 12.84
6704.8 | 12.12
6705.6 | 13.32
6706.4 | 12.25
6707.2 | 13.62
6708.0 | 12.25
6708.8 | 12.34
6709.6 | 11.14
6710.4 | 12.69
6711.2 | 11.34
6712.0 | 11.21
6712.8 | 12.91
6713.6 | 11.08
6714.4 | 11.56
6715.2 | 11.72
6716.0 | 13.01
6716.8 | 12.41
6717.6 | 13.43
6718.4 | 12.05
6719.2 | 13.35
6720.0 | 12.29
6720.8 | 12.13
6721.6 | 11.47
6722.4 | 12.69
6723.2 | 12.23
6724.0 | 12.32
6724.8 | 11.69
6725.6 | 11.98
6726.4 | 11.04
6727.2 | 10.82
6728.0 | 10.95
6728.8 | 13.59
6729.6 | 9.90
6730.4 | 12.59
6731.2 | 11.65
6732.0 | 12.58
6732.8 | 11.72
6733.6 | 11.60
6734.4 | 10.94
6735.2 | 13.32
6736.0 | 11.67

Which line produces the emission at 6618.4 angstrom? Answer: Mg II 2798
